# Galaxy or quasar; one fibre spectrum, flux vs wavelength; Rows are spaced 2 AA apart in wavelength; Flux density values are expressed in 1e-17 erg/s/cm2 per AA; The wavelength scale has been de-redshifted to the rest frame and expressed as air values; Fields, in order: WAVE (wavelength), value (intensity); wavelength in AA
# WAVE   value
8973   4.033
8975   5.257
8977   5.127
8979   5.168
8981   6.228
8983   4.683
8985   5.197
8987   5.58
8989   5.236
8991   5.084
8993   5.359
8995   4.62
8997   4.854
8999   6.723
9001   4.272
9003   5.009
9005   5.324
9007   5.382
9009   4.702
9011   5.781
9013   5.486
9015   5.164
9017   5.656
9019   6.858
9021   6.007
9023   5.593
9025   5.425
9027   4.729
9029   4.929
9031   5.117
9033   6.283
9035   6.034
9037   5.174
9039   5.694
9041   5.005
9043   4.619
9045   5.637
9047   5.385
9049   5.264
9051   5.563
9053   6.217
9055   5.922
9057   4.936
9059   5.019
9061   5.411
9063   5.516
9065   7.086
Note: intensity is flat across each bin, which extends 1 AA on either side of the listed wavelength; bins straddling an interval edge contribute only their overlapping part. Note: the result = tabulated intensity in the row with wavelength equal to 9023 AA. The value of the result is 5.593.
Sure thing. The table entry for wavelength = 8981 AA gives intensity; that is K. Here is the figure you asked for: 6.228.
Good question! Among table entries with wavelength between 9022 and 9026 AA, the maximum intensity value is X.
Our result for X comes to 5.593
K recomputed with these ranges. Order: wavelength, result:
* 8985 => 5.197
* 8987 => 5.58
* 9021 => 6.007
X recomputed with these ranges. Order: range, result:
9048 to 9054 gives 6.217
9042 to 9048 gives 5.637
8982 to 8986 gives 5.197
